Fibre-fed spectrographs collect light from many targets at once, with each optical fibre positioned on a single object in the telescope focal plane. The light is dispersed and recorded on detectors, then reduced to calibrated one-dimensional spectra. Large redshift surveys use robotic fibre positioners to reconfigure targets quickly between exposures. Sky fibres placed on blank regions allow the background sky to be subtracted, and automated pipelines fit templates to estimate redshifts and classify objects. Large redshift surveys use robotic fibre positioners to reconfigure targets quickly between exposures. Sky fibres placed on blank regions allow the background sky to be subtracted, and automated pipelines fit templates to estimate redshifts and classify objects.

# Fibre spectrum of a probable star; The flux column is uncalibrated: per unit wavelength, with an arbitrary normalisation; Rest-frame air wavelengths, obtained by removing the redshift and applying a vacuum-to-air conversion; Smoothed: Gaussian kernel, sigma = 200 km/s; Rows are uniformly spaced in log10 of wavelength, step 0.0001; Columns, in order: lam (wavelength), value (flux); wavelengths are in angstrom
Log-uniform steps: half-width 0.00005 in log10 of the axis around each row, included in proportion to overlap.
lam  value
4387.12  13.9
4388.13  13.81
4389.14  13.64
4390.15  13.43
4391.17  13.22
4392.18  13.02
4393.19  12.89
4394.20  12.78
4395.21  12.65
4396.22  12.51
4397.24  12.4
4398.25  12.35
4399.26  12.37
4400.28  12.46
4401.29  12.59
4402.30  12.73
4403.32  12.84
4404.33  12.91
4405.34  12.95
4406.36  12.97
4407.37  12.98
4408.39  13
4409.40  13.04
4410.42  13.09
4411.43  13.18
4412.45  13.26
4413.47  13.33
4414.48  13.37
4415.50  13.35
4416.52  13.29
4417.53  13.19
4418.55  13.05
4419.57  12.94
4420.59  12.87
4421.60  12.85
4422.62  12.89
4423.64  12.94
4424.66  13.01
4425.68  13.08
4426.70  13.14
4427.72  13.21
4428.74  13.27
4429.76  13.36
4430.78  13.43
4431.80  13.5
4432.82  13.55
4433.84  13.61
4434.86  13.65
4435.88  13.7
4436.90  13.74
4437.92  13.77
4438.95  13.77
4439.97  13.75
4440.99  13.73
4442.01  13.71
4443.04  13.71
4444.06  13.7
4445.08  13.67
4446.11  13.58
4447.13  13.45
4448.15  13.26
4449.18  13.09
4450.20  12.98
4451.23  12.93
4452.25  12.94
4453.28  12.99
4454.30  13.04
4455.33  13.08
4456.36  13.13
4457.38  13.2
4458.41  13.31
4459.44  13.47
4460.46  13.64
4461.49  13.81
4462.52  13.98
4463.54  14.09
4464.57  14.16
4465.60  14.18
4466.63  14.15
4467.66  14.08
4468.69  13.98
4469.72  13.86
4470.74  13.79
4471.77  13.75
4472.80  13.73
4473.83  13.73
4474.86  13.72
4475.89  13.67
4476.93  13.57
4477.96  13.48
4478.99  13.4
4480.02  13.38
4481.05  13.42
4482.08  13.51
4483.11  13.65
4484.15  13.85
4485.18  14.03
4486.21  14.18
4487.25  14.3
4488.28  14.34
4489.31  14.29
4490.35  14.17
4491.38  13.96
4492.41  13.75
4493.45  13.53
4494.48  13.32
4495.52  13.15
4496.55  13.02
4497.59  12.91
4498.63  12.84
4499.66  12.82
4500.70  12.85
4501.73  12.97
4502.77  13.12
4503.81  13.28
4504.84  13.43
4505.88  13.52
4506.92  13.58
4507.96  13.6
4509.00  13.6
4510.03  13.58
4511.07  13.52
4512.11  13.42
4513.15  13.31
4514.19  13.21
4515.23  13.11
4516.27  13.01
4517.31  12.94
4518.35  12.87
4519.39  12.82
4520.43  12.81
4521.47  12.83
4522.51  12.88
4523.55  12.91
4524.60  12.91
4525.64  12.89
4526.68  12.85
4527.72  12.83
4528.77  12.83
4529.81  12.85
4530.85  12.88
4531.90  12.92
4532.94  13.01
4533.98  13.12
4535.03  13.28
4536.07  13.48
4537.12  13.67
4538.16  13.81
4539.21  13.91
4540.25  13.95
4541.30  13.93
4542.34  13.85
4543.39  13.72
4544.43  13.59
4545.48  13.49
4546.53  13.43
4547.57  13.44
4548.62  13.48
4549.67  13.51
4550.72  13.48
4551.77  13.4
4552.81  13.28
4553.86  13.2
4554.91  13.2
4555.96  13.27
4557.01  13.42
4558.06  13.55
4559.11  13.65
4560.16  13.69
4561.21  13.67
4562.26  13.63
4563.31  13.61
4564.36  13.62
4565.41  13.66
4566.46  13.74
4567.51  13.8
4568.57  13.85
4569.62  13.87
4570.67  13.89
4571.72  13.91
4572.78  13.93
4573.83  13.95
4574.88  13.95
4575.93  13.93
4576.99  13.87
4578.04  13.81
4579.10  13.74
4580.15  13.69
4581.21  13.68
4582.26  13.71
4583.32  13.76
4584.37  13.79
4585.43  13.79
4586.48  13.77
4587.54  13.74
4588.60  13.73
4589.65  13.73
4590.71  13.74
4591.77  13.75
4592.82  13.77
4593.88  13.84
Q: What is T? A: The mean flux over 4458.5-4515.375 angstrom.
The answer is 13.6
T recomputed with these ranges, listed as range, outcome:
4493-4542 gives 13.2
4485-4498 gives 13.8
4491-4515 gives 13.3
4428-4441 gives 13.6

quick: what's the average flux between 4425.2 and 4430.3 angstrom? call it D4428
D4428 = 13.2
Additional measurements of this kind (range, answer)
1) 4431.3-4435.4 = 13.6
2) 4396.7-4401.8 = 12.4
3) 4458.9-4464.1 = 13.8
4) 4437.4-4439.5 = 13.7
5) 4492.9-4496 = 13.3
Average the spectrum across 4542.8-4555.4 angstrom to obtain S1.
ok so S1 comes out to 13.4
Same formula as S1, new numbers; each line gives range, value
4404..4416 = 13.1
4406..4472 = 13.4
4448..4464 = 13.3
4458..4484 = 13.7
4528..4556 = 13.4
